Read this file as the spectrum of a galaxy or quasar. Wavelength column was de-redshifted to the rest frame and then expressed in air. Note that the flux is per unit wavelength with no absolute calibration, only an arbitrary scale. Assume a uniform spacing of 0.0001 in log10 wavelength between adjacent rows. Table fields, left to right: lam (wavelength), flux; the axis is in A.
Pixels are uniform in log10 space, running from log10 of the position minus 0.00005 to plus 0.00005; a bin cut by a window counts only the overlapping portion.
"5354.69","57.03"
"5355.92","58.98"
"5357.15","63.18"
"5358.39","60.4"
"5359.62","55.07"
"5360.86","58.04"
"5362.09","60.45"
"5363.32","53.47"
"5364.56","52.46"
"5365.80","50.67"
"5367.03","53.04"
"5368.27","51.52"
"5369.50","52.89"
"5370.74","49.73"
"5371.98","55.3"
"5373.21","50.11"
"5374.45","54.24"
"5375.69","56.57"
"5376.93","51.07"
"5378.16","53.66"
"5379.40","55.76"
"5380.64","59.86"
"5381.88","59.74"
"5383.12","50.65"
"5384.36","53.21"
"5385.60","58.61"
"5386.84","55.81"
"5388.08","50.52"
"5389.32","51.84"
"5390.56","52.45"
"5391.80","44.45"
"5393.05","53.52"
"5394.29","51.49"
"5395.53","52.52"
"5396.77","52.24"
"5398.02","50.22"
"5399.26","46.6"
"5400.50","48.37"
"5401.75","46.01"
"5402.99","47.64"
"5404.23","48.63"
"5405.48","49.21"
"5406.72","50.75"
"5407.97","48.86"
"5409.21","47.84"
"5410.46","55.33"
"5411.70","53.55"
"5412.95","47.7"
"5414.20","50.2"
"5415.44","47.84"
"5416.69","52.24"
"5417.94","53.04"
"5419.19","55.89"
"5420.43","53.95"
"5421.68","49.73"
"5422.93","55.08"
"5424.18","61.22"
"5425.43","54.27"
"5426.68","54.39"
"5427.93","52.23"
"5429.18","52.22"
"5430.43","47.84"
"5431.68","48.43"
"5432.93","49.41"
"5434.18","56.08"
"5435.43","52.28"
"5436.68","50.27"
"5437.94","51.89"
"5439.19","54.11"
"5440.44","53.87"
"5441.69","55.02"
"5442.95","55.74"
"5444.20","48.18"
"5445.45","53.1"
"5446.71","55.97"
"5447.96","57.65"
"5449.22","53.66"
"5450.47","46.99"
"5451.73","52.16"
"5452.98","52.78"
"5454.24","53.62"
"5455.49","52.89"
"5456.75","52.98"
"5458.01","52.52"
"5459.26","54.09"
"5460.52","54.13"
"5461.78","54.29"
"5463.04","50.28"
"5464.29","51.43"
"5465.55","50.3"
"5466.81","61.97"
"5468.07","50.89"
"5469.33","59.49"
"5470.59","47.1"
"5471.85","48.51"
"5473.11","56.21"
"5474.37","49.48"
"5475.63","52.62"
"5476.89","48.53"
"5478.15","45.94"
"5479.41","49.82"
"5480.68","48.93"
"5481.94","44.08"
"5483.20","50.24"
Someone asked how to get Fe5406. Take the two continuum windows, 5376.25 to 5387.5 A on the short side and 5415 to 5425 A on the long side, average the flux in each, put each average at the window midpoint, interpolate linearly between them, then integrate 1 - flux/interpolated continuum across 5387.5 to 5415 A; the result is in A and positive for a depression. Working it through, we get 2.3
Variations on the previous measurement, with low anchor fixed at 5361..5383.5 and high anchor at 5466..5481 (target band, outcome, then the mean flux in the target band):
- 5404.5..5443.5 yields 0.4 A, 52.2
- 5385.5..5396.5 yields 0.3 A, 52.1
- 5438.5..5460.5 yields -0.4 A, 53.3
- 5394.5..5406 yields 0.9 A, 49.1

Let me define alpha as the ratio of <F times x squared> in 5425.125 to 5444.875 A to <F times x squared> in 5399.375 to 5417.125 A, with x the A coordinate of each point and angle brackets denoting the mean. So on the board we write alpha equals 1.07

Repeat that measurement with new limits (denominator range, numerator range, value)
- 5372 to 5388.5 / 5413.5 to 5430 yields 0.99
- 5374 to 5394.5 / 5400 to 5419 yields 0.94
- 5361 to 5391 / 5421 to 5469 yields 1.01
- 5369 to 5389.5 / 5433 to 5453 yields 1.00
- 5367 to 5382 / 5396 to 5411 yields 0.92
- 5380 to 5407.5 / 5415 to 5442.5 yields 1.04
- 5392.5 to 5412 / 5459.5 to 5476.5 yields 1.08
